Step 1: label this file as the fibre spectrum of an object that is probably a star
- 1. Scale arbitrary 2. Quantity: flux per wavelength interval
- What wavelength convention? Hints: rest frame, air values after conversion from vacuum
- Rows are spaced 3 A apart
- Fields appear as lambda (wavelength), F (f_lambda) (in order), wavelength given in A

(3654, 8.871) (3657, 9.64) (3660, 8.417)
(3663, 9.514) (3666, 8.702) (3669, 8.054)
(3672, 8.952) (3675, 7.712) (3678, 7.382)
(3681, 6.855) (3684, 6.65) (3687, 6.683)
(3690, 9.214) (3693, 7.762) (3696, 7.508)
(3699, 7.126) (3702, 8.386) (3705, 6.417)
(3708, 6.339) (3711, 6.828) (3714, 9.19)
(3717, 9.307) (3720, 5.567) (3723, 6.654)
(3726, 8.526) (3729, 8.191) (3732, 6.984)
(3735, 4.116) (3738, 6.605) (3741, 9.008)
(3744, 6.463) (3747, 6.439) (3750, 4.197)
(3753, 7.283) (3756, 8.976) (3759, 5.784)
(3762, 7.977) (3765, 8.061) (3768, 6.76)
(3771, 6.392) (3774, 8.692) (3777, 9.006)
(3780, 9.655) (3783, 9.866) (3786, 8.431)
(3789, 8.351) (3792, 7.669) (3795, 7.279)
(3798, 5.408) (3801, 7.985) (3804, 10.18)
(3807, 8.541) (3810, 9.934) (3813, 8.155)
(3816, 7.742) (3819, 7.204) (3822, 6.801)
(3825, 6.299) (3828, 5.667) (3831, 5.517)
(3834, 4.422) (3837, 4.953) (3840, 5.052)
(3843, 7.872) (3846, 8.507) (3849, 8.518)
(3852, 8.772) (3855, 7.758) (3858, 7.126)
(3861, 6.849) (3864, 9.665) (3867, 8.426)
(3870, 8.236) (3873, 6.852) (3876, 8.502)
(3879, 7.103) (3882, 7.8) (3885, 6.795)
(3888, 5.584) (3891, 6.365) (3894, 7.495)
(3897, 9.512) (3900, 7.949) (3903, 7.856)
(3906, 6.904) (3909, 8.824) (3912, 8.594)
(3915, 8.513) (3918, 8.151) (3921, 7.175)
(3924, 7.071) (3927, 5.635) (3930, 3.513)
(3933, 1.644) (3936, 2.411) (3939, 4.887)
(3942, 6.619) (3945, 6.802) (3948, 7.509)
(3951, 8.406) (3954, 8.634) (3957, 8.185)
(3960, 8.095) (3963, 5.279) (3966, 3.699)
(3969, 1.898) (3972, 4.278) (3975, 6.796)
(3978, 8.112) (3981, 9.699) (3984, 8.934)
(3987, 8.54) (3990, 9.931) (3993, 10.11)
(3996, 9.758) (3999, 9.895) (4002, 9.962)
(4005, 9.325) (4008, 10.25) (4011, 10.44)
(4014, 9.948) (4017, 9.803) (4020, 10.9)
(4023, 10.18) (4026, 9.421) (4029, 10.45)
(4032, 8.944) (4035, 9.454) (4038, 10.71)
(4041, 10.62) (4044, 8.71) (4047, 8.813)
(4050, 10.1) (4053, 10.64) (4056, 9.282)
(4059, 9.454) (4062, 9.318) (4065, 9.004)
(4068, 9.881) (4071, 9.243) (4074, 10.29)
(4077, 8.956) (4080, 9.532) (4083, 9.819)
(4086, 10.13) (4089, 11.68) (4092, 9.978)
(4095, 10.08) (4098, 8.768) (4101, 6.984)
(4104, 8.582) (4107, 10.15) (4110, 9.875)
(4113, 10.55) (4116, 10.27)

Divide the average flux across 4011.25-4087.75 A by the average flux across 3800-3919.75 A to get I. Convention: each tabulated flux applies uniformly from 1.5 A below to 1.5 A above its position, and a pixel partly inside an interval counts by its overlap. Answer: 1.3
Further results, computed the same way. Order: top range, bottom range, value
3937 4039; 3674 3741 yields 1.14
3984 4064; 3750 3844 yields 1.32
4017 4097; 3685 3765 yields 1.36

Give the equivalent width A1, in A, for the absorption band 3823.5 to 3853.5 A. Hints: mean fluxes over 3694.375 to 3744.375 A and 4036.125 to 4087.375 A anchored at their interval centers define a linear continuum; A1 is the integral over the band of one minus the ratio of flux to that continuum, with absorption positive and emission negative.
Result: 5.8 A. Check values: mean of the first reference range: 7.27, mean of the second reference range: 9.67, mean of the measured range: 6.56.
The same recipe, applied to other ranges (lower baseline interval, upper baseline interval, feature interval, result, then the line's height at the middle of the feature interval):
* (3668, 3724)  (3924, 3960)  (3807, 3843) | 0.3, 6.71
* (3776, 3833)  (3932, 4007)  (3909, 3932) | 1.4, 7.41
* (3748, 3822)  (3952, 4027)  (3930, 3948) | 8.0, 8.33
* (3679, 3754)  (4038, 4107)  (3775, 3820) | -4.1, 7.69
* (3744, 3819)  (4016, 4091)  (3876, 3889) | 2.3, 8.56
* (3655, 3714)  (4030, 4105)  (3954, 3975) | 8.1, 9.11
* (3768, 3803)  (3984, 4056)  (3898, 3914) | 1.6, 8.96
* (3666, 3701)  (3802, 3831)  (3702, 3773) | 5.6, 7.7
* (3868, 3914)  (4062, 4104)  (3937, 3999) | 8.0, 8.4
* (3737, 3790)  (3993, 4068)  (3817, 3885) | 9.8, 8.37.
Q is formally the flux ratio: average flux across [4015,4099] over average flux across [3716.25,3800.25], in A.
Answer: 1.32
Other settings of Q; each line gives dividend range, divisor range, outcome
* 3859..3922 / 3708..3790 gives 1.04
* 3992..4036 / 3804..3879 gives 1.33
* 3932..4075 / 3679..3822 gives 1.12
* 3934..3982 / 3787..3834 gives 0.84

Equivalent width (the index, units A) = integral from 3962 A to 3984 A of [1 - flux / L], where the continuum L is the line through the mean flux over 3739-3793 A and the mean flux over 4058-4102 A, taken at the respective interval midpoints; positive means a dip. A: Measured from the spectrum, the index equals 7.5 A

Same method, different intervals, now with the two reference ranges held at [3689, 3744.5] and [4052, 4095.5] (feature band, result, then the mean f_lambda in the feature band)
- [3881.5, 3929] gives 6.5 A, 7.47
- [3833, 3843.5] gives 3.6 A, 5.41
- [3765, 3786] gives -1.6 A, 8.37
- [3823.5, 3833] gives 2.8 A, 5.75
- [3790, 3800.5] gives 1.2 A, 6.97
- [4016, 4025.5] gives -0.8 A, 10.2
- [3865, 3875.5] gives 0.5 A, 7.99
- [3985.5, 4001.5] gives -0.7 A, 9.67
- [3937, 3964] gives 5.6 A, 7.1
